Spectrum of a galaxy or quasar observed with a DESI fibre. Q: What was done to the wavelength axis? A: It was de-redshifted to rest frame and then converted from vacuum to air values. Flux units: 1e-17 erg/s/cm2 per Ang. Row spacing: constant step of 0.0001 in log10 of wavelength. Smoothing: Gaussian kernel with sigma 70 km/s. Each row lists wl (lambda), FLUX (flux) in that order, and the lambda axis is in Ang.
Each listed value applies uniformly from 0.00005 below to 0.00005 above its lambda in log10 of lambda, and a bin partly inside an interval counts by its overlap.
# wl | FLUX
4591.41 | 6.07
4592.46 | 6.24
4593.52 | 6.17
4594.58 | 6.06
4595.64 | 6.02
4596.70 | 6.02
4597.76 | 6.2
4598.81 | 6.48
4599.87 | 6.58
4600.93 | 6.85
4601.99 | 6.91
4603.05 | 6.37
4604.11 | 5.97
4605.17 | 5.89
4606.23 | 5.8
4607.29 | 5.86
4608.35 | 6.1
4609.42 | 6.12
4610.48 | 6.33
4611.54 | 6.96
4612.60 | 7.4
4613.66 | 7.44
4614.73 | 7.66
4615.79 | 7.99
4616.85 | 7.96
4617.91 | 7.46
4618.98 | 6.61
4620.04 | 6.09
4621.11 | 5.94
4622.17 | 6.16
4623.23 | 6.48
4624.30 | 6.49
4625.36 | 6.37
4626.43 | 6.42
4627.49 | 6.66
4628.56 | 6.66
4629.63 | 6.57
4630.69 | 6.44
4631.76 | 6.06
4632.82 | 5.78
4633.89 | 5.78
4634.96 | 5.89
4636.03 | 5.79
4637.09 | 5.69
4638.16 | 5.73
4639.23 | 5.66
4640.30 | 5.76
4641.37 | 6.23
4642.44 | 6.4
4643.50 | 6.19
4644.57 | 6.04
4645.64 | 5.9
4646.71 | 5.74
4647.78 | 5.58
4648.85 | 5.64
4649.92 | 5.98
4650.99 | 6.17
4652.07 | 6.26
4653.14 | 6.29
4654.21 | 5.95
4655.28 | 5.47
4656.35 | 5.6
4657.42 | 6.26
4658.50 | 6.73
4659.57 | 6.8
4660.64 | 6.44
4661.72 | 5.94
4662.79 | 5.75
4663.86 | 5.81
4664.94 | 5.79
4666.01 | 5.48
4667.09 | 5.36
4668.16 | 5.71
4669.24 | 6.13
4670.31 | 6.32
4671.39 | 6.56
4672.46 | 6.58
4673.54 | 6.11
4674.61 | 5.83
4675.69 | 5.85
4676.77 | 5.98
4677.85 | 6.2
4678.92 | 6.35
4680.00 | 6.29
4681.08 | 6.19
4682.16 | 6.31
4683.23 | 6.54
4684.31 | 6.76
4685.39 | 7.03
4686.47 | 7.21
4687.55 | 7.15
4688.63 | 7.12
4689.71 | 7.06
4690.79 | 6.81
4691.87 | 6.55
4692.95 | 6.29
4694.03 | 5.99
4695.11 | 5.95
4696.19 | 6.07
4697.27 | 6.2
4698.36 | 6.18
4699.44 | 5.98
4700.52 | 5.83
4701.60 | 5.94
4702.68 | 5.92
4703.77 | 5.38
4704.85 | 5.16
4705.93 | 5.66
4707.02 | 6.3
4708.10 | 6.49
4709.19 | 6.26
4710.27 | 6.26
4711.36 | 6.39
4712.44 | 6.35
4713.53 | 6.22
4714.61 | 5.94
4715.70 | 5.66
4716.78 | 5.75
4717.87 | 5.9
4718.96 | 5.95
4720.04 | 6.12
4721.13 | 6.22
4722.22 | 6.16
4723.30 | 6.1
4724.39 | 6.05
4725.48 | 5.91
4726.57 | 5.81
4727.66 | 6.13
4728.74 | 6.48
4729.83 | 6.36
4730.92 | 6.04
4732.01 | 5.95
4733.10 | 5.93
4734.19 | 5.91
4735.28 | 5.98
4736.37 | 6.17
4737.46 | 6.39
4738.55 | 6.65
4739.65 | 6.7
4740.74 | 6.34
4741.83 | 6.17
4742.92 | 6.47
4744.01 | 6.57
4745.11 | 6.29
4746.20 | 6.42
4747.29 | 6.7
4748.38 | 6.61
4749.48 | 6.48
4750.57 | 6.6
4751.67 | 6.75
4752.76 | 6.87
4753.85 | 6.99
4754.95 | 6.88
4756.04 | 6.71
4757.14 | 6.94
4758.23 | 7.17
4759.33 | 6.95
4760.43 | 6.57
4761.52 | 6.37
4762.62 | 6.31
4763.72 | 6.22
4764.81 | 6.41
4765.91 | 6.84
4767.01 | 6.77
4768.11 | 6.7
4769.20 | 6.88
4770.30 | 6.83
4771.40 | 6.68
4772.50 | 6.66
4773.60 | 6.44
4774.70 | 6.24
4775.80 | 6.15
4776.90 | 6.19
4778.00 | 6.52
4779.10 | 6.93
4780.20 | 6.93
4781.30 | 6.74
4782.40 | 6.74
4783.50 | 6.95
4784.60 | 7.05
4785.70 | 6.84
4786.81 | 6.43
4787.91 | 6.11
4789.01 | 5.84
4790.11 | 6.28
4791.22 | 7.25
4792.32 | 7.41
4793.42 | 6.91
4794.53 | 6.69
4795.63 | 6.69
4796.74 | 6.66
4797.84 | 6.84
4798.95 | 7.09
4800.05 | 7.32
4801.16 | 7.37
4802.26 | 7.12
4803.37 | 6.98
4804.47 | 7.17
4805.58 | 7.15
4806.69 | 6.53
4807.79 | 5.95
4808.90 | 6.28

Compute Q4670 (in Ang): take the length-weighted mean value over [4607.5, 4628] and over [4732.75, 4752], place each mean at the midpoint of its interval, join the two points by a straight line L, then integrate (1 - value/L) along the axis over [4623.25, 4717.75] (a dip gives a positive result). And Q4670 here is 6.57 Ang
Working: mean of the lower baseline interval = 6.76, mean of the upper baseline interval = 6.39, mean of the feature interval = 6.14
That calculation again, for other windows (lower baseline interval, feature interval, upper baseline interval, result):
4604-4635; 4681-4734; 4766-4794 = 3.2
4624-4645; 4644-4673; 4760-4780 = 0.9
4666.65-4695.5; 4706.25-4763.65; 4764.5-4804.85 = 2.1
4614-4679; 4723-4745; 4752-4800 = 1.1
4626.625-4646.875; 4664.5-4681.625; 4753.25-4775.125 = 0.5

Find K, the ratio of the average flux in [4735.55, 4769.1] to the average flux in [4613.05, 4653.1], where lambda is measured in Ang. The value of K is 1.04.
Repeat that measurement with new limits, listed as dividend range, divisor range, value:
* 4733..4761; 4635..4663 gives 1.09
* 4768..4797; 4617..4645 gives 1.07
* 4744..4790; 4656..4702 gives 1.06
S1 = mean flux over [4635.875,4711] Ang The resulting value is 6.13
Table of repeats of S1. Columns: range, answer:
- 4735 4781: 6.59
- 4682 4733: 6.21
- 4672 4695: 6.48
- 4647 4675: 6.02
